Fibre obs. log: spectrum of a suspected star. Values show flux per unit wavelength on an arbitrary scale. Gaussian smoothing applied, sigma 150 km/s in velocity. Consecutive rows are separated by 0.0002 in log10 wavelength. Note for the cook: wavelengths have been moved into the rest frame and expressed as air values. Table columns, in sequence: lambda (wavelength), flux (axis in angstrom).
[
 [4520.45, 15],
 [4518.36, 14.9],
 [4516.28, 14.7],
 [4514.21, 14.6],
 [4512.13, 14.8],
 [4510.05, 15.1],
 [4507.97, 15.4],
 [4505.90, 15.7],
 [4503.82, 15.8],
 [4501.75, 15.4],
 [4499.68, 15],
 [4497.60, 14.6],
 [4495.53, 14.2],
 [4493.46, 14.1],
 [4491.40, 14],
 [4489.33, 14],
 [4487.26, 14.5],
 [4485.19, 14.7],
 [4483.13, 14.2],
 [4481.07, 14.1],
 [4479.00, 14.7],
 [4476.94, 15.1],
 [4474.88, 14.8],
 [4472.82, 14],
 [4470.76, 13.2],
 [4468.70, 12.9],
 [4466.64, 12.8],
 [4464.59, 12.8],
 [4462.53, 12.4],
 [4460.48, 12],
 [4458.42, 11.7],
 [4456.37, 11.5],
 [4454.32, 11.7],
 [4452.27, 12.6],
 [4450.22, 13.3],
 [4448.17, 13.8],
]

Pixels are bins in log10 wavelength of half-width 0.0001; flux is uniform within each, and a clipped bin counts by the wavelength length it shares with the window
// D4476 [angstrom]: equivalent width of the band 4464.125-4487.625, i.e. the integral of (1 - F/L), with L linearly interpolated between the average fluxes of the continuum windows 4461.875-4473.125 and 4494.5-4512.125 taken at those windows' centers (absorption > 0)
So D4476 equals -0.90 angstrom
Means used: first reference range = 13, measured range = 14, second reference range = 15.1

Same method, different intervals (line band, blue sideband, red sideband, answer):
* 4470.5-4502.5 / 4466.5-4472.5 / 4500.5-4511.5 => -0.6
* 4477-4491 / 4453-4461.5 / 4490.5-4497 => -0.9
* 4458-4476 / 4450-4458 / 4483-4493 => -0.1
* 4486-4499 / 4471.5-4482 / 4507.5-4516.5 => 0.4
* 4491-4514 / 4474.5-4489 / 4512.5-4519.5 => -0.4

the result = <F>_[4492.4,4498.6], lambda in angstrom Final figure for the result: 14.3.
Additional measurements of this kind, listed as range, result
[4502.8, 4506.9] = 15.7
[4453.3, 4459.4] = 11.6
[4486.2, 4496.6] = 14.2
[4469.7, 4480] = 14.4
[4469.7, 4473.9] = 13.6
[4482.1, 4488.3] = 14.5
